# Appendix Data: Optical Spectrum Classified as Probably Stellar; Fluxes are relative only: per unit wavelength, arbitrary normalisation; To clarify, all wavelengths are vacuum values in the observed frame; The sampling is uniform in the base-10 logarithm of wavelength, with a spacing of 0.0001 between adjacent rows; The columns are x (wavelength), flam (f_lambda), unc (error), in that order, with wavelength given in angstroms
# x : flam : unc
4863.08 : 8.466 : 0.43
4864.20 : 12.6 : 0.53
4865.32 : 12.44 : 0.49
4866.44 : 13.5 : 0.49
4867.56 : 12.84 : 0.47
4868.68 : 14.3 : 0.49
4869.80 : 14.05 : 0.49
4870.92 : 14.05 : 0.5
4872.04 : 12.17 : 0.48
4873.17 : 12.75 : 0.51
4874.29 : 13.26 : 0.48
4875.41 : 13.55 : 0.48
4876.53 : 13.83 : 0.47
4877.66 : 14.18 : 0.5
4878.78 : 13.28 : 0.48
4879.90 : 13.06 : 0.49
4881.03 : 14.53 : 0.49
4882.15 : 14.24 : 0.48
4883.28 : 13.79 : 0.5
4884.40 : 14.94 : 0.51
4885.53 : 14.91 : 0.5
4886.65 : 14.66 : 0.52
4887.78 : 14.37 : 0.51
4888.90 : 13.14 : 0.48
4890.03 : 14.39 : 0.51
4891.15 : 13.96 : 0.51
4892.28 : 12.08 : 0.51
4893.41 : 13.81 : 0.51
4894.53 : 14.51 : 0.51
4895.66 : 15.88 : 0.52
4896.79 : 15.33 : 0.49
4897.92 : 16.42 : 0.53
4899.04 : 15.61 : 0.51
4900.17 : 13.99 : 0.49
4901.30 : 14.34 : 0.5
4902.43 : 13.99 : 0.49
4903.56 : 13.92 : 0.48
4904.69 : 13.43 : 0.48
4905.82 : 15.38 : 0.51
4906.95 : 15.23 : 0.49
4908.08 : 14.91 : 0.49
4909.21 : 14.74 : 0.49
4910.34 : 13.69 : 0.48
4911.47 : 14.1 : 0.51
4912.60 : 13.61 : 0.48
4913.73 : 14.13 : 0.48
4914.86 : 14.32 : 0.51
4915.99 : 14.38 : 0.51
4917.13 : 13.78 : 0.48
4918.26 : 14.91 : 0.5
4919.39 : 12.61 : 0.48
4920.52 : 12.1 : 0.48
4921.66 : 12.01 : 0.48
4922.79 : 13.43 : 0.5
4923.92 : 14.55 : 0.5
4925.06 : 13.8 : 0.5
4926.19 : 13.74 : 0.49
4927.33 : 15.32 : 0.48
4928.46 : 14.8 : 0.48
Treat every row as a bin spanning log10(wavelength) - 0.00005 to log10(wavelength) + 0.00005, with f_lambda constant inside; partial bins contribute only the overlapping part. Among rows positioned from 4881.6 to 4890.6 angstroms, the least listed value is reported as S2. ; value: 13.14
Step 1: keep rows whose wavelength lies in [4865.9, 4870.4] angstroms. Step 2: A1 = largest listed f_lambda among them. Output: 14.3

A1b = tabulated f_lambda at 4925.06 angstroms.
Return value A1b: 13.8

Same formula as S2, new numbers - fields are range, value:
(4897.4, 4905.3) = 13.43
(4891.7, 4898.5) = 12.08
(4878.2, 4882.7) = 13.06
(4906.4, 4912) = 13.69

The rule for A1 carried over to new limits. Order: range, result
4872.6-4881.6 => 14.53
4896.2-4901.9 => 16.42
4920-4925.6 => 14.55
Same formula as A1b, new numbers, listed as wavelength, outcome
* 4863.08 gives 8.466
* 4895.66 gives 15.88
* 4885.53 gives 14.91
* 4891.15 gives 13.96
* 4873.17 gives 12.75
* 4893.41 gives 13.81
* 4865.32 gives 12.44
